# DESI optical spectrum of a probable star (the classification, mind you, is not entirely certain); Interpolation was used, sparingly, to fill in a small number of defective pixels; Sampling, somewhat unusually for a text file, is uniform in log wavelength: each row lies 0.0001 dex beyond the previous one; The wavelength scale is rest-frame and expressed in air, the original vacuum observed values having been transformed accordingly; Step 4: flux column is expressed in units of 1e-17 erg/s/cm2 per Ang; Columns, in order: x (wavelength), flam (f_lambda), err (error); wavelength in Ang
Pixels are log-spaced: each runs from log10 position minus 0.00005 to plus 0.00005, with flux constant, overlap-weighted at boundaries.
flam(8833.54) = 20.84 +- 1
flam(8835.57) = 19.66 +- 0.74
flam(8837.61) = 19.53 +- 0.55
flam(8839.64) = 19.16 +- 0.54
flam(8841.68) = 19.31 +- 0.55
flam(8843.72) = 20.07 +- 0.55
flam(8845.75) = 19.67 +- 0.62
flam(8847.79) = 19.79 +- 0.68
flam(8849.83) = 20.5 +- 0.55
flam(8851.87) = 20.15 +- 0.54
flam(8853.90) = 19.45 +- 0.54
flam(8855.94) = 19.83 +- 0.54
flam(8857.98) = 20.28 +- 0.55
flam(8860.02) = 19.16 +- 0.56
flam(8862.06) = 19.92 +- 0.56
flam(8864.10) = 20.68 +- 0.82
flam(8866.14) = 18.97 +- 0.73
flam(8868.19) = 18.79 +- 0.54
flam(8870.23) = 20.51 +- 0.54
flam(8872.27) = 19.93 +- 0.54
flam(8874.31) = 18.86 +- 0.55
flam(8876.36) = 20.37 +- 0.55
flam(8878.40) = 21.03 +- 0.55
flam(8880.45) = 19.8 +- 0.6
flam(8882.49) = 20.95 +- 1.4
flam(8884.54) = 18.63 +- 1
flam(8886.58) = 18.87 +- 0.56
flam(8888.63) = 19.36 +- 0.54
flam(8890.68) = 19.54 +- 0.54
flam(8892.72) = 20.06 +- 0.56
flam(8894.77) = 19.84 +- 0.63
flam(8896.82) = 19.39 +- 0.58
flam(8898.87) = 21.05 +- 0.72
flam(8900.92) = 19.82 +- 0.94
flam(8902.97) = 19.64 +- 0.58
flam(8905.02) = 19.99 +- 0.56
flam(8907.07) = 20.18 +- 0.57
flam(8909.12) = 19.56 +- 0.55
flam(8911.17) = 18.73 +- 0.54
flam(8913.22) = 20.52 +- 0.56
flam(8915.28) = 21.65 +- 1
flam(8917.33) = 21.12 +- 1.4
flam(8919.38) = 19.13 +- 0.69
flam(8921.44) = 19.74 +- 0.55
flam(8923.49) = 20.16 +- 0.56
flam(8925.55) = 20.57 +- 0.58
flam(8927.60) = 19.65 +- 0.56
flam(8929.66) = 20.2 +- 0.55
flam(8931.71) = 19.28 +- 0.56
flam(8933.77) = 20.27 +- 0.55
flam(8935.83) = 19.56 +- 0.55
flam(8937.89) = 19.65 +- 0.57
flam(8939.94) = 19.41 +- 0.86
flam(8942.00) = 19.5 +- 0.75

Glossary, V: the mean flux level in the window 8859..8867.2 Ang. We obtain 19.7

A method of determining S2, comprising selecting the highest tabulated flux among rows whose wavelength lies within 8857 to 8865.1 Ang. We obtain 20.68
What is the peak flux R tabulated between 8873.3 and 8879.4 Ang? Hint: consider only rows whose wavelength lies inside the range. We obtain 21.03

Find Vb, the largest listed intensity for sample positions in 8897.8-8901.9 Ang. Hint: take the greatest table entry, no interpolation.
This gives 21.05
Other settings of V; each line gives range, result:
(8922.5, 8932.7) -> 20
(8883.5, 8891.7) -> 19.1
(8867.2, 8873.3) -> 19.8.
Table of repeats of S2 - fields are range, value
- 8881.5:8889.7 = 20.95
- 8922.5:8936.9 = 20.57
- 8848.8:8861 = 20.5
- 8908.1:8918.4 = 21.65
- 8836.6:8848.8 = 20.07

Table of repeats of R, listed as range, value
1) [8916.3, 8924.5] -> 21.12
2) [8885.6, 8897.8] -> 20.06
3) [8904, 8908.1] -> 20.18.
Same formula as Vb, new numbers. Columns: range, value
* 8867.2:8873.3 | 20.51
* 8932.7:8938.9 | 20.27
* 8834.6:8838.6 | 19.66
